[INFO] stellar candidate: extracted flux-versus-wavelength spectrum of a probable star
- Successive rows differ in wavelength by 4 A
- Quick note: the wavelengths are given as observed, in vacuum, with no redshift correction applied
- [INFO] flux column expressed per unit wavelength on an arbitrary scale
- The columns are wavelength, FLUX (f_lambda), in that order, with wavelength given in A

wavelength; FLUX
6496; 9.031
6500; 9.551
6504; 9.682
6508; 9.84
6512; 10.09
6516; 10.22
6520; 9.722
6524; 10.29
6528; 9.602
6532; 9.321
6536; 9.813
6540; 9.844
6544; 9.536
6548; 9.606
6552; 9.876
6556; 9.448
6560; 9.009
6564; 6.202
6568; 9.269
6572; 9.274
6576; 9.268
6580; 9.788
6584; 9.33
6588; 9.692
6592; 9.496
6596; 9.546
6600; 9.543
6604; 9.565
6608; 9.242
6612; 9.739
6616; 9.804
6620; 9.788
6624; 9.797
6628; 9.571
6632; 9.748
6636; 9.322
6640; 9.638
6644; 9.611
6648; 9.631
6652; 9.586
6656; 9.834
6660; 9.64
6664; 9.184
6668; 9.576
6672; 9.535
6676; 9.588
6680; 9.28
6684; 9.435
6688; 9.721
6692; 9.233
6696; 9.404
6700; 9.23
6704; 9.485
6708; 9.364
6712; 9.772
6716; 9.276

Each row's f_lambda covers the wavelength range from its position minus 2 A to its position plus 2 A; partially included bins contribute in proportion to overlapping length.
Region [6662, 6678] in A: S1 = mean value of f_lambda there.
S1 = 9.47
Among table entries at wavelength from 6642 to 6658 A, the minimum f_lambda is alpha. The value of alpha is 9.586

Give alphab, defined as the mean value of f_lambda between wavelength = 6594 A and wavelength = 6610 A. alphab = 9.47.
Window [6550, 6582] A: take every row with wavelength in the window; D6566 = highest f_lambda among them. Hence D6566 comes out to 9.876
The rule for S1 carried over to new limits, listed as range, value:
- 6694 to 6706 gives 9.37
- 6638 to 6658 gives 9.66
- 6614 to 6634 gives 9.74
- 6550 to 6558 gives 9.66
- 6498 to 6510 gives 9.69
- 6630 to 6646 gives 9.58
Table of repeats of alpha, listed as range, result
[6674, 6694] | 9.233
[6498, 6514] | 9.551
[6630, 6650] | 9.322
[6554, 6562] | 9.009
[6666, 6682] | 9.28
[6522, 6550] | 9.321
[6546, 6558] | 9.448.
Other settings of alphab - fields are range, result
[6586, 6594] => 9.59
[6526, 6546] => 9.62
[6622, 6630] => 9.68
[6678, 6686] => 9.36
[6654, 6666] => 9.55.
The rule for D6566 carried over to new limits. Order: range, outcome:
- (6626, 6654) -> 9.748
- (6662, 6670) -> 9.576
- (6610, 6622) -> 9.804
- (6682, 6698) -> 9.721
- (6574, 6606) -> 9.788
